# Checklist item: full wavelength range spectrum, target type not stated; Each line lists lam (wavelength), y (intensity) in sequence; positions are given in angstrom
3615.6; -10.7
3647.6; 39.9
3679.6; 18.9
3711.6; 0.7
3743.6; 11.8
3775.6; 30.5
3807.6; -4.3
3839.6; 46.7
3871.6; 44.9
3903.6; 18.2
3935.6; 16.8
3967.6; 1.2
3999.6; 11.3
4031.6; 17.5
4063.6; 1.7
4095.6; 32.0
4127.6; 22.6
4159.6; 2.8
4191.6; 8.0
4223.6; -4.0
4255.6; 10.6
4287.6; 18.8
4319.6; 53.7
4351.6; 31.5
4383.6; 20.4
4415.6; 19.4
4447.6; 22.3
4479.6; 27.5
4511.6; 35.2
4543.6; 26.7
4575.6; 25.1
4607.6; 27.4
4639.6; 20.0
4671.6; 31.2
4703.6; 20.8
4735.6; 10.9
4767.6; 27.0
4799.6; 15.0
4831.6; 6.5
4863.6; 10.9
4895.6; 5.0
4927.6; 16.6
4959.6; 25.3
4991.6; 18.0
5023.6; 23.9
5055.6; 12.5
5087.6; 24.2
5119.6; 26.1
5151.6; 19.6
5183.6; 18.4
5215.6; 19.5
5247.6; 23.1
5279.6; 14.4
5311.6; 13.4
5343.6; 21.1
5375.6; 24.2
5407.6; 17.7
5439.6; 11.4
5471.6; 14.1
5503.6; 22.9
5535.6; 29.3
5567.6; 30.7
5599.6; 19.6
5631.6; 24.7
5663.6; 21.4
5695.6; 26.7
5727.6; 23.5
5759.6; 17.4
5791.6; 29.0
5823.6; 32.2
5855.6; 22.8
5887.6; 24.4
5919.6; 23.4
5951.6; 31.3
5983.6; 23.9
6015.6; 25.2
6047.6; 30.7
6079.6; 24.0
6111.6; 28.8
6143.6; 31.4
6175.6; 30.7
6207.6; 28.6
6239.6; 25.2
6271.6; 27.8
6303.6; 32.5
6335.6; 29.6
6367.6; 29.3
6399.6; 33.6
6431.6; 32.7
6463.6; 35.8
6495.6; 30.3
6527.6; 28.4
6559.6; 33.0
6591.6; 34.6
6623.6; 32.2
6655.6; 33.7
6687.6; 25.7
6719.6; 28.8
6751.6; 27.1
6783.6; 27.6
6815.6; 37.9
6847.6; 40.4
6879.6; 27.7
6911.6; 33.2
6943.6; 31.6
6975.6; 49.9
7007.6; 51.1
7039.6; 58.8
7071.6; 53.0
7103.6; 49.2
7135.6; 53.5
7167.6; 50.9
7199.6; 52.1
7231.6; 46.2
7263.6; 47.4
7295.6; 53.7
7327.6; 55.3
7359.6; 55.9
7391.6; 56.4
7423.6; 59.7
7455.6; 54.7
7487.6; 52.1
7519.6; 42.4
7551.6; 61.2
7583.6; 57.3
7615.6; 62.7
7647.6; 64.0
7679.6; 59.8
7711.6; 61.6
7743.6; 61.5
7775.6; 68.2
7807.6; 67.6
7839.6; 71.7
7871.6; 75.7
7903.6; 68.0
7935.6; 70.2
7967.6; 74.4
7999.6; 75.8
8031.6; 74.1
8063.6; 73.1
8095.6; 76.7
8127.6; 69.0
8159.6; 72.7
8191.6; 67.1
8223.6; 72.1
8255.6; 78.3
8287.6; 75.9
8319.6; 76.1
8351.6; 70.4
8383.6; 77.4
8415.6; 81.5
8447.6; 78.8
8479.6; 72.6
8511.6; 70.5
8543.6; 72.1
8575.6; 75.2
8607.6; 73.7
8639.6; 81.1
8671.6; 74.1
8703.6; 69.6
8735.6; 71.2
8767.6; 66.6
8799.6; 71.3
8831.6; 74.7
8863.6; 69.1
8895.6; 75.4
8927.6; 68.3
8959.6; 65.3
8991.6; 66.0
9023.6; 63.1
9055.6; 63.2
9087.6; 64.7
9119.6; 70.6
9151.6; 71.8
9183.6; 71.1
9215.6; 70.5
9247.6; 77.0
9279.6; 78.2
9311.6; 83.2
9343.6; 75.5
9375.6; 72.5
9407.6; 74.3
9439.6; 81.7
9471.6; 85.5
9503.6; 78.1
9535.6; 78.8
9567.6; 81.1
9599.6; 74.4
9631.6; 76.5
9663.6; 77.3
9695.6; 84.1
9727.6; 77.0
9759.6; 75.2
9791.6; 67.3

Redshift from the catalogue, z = 0.747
